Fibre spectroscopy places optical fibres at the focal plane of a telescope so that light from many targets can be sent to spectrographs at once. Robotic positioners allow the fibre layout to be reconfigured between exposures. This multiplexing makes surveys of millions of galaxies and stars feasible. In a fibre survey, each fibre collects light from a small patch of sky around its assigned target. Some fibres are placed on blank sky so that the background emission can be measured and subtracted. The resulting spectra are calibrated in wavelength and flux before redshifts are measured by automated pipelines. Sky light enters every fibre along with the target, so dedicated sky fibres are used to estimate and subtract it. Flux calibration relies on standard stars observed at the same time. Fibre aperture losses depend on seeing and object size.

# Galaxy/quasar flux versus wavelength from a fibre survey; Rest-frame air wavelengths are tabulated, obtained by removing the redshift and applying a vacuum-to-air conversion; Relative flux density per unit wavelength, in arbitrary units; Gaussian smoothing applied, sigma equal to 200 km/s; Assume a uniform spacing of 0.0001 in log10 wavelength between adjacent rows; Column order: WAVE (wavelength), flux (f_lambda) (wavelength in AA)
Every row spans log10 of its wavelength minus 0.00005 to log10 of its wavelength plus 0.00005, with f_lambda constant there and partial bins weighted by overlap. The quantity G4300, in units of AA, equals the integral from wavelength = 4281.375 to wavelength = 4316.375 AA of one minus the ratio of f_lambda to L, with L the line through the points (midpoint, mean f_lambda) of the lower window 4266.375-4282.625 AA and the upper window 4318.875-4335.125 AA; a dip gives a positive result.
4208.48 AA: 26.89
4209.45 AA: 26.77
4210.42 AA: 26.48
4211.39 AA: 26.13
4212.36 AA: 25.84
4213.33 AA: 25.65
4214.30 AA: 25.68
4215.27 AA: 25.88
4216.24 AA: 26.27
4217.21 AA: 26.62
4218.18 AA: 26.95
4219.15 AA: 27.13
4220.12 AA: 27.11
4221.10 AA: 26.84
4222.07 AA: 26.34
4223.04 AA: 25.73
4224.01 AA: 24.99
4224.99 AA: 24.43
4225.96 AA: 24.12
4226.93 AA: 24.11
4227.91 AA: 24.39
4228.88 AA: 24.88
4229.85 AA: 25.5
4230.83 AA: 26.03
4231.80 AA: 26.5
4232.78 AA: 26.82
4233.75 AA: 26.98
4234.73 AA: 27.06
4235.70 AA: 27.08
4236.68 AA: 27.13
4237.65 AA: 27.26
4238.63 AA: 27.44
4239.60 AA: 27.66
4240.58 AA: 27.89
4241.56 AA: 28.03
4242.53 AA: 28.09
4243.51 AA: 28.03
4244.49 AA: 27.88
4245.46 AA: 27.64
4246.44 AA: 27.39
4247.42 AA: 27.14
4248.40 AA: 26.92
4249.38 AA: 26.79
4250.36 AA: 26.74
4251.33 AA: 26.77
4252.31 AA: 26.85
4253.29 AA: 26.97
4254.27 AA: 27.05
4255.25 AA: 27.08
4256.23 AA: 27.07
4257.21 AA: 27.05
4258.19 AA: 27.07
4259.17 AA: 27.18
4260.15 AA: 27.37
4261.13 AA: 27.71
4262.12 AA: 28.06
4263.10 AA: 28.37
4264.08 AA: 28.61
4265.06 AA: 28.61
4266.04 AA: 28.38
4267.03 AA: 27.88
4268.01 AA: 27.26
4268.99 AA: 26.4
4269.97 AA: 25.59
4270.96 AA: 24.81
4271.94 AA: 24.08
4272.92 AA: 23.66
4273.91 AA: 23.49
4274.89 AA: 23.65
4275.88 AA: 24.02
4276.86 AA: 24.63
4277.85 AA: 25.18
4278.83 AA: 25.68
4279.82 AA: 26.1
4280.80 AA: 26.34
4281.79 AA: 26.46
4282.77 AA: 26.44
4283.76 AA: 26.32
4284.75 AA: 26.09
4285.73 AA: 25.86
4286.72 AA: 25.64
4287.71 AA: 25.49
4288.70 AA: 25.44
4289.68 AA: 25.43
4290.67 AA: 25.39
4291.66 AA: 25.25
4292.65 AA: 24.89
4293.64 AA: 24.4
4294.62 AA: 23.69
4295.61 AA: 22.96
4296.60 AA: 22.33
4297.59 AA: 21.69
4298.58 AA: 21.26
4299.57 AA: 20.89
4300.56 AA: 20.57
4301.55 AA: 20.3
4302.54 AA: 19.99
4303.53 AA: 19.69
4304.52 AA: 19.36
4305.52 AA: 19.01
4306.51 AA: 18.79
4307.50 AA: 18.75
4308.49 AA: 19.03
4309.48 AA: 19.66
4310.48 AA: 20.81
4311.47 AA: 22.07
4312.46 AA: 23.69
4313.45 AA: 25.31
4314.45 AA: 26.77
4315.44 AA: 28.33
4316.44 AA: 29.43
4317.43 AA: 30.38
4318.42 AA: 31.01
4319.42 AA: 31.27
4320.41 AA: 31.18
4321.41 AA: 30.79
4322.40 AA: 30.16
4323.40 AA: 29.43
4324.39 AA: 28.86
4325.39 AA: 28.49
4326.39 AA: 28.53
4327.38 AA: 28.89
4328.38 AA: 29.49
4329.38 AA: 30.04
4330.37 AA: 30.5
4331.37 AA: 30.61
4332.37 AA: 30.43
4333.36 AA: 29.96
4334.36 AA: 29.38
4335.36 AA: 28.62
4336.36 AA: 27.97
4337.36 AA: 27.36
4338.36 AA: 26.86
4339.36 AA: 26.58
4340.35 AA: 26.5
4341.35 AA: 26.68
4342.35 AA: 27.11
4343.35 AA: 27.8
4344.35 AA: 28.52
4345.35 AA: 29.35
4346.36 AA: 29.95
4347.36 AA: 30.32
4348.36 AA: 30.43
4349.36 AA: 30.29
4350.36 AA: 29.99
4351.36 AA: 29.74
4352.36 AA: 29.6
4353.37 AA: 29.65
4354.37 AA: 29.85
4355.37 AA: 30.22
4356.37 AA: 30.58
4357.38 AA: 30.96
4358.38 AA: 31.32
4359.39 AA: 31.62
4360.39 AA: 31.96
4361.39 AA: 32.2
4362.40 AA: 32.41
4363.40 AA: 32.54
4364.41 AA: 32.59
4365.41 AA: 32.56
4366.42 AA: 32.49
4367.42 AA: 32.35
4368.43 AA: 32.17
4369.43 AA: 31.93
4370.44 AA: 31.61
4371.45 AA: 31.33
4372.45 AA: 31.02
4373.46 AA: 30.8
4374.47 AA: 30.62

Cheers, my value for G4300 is 5.4 AA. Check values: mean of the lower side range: 25.4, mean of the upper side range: 29.9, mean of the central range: 23.2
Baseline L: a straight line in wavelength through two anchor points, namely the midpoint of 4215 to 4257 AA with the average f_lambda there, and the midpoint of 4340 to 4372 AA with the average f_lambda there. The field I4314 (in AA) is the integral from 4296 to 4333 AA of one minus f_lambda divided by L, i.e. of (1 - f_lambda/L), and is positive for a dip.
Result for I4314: 4.9 AA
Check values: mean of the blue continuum 26.7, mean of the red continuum 30.5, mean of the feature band 25.4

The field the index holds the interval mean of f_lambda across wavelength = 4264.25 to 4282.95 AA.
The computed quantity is 25.8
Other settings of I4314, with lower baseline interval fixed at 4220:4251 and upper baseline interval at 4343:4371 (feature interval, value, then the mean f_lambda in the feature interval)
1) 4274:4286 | 1.1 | 25.5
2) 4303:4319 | 3.3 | 23.3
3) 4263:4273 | 0.4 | 26.8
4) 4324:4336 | 0.2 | 29.5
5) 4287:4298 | 1.7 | 24.3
